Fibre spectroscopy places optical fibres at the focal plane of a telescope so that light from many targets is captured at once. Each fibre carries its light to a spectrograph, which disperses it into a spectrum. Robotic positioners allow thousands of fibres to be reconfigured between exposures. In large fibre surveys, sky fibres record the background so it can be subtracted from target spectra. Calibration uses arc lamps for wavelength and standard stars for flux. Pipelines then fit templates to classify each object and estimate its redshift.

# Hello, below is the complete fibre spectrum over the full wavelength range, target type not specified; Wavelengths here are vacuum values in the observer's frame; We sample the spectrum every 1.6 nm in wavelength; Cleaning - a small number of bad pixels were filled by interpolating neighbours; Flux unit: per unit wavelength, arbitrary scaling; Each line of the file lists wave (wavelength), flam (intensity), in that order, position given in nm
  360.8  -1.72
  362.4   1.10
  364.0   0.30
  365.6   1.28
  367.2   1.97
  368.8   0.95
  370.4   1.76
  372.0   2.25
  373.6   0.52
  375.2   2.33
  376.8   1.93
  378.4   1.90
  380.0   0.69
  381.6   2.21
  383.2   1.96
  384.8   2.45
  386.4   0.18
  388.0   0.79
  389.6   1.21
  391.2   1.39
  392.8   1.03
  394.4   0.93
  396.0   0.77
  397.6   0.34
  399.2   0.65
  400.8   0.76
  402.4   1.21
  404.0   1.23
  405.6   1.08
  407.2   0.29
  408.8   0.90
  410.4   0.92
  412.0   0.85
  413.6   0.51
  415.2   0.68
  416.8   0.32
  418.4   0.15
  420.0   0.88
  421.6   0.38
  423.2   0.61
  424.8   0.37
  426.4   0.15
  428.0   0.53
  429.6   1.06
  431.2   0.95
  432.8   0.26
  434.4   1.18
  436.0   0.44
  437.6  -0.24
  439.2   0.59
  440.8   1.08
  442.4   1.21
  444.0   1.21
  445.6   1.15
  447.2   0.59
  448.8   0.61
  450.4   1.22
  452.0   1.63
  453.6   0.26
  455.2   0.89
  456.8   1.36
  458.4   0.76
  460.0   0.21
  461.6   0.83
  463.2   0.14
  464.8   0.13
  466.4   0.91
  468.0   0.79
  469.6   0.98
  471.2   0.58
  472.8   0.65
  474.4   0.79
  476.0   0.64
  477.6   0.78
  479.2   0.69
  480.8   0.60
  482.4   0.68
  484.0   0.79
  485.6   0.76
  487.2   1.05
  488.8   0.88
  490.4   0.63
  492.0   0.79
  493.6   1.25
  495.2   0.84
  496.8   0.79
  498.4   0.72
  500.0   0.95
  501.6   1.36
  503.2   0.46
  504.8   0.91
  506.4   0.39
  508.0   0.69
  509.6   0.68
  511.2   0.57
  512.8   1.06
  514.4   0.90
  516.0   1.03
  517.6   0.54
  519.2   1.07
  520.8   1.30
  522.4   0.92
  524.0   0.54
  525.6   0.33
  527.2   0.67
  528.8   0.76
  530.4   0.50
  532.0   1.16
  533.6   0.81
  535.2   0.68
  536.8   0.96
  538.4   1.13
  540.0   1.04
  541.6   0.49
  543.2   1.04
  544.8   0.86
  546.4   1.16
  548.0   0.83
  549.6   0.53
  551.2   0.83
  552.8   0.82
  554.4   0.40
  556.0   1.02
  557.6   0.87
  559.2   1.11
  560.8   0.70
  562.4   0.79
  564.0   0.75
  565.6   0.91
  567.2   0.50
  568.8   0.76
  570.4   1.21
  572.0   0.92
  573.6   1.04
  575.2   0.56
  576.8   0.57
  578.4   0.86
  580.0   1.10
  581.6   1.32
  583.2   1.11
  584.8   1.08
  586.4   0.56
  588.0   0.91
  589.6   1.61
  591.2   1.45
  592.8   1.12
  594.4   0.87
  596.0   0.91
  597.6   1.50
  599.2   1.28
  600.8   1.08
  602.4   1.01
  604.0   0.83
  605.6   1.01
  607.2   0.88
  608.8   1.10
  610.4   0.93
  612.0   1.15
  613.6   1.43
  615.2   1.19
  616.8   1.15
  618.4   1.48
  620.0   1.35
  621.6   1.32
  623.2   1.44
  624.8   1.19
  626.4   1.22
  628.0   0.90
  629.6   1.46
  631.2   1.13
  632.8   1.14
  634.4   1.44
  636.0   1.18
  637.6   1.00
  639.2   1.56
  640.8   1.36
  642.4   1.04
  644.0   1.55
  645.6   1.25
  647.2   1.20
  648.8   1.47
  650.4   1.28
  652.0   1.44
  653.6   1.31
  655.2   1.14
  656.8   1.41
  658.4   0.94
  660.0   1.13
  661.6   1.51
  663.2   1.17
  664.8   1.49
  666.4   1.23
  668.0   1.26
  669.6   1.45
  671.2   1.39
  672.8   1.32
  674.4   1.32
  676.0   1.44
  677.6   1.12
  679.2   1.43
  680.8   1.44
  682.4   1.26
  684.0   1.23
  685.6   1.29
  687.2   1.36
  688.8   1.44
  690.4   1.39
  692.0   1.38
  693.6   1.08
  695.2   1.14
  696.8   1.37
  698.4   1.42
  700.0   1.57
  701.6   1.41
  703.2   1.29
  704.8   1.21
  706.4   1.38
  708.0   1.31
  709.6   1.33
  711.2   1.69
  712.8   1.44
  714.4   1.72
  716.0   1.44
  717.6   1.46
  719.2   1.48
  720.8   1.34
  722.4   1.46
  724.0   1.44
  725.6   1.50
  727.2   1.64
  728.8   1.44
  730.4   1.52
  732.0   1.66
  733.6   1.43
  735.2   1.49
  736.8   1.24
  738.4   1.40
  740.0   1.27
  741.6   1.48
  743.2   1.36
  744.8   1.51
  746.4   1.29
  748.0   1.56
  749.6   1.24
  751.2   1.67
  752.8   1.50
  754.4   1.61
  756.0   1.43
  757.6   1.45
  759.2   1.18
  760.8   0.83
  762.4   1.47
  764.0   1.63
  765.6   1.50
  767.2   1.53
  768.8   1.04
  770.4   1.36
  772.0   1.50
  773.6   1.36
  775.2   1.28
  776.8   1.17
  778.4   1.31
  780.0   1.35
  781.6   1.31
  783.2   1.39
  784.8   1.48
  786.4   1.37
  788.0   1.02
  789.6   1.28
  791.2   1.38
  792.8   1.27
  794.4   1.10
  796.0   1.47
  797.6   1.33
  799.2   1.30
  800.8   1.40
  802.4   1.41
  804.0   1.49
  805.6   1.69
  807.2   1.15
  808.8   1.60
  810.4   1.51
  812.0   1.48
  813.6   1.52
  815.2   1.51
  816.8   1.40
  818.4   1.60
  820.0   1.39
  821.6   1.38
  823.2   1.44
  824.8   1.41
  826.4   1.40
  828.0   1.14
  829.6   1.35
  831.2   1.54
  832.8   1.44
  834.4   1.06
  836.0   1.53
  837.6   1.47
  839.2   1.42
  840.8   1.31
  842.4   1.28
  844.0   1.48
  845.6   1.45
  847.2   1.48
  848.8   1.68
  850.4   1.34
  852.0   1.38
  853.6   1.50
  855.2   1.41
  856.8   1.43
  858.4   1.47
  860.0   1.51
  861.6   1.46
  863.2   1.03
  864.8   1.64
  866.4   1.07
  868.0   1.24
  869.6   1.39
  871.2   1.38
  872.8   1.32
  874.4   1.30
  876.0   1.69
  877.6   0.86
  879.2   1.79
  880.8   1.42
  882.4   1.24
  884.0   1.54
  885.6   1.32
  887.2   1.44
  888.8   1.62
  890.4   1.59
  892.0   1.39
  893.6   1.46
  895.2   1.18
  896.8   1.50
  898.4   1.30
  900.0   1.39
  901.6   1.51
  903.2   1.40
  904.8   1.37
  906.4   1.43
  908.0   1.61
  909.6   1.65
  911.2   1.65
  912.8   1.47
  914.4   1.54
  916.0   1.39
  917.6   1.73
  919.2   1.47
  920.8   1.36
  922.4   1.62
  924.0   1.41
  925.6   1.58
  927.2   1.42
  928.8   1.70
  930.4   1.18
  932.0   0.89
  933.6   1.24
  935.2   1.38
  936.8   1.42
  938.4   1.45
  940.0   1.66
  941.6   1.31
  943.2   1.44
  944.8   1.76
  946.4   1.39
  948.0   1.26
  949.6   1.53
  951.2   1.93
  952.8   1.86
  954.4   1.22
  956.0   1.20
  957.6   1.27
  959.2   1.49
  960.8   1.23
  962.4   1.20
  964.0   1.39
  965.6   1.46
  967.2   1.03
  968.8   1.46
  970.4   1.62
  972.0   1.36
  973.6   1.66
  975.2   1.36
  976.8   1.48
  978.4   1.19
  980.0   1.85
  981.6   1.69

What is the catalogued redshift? 0.532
